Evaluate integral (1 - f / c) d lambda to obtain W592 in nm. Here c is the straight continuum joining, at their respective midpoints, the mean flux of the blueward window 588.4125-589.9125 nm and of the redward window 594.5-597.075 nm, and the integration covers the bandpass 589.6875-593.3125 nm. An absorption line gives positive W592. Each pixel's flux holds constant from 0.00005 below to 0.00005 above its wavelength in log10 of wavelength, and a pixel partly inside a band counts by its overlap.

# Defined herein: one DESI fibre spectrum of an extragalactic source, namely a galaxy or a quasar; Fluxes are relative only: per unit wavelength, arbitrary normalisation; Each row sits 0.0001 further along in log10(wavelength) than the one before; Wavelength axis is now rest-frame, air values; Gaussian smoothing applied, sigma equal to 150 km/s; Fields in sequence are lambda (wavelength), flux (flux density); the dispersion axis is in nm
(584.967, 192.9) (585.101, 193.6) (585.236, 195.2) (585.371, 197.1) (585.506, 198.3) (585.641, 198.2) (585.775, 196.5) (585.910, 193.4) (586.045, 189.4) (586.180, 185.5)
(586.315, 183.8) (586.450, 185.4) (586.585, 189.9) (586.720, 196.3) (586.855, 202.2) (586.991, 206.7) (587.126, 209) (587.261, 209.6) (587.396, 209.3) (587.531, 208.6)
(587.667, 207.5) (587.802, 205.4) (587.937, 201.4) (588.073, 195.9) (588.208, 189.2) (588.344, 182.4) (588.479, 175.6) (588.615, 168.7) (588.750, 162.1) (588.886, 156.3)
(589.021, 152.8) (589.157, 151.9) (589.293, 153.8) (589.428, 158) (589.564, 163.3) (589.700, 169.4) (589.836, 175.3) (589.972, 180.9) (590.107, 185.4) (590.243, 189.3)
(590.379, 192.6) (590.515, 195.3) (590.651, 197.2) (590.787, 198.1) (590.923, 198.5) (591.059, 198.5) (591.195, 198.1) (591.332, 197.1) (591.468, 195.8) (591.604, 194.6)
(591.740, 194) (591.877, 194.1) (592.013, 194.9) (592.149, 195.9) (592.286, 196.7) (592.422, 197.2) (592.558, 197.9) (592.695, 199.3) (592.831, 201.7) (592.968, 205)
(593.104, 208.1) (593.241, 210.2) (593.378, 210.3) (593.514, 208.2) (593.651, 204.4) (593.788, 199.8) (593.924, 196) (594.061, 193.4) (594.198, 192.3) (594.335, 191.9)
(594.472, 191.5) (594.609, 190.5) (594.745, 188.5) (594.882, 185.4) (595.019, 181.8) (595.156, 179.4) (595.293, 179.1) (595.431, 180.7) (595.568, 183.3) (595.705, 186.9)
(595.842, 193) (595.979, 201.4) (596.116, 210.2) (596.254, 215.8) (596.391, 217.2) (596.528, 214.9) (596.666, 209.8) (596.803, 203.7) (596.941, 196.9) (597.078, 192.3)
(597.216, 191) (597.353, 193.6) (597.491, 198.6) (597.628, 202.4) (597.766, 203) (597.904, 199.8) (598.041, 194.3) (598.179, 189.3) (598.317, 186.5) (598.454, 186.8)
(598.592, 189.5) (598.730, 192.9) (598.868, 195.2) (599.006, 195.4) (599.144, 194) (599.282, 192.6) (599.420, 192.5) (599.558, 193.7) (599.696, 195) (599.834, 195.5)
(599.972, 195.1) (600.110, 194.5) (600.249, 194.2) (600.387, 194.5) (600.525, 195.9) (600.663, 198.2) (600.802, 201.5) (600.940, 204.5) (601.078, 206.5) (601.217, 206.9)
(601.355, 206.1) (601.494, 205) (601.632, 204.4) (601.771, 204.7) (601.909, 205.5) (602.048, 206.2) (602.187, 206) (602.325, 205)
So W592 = -0.44 nm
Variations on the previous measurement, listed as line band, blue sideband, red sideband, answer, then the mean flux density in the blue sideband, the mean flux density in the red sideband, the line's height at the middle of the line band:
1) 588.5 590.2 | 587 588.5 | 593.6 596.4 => 0.285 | 201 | 193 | 199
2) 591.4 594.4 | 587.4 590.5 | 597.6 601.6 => -0.217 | 179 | 197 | 186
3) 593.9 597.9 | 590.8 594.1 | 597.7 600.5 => 0.023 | 200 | 194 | 197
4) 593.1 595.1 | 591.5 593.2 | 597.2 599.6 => 0.009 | 198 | 194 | 197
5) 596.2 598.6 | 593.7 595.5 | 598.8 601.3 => -0.080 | 189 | 197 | 193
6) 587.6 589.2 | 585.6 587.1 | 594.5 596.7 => 0.119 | 194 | 195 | 194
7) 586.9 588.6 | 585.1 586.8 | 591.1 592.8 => -0.047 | 193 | 196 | 194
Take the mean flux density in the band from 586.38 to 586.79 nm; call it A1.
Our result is 191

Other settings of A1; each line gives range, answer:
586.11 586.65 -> 186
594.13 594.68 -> 192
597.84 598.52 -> 192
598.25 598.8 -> 189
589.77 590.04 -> 179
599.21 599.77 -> 194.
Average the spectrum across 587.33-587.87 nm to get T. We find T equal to 208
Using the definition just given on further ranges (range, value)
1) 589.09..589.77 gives 159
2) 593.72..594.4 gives 195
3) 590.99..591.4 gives 198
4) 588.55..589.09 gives 160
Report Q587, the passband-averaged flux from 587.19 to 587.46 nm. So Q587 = 210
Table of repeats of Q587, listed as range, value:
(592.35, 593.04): 200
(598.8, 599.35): 194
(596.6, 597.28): 199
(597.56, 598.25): 198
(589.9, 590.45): 187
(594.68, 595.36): 183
